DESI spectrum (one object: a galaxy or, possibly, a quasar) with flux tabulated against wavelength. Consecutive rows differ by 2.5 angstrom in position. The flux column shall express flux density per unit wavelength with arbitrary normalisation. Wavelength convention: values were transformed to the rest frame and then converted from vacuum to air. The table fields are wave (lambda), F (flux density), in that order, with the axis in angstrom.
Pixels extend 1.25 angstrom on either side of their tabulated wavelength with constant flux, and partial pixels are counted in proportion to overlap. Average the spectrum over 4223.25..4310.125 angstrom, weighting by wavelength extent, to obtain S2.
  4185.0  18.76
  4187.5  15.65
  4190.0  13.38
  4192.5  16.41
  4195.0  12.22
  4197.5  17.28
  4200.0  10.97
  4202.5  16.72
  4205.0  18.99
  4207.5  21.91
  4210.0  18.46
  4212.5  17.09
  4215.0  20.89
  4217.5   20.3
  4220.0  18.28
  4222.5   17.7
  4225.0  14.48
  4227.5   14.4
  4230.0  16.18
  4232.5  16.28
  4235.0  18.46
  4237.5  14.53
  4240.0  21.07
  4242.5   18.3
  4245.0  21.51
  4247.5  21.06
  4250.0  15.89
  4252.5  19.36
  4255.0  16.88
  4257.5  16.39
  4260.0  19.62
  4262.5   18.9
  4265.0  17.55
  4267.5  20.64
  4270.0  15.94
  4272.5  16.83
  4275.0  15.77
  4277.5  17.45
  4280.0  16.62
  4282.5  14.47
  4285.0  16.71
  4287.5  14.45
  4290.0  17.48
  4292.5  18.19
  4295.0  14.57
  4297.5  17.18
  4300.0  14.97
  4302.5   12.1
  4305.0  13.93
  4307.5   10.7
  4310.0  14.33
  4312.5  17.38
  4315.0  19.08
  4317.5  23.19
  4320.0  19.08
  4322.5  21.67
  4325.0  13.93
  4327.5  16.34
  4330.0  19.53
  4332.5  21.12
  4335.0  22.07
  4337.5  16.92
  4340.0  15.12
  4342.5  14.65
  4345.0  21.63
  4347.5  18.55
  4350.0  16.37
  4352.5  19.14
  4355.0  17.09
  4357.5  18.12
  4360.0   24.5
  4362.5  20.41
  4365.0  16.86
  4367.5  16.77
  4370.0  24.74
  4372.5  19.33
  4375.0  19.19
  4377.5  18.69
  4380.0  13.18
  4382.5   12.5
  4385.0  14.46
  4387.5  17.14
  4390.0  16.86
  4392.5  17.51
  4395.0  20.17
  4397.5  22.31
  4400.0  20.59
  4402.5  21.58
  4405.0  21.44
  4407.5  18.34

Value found 16.7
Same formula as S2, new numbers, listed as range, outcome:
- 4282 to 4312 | 15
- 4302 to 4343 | 17.3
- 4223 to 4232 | 15.3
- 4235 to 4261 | 18.4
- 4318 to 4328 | 18.3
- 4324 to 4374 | 18.7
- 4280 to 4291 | 15.8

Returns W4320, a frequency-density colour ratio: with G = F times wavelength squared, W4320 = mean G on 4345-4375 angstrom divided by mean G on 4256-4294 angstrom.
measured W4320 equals 1.2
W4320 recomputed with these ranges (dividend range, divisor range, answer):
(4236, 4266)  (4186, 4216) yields 1.13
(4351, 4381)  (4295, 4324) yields 1.18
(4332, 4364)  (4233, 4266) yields 1.07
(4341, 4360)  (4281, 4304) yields 1.21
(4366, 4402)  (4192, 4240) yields 1.15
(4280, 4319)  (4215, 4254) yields 0.92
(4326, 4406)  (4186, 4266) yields 1.14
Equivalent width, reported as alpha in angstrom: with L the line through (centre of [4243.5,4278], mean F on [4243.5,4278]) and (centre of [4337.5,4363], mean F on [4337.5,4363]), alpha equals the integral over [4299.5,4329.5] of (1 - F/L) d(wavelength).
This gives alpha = 3.0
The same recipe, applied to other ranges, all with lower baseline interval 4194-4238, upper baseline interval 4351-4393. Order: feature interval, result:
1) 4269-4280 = 0.6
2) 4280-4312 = 4.5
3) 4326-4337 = -1.0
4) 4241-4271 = -2.2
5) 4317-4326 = -0.8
